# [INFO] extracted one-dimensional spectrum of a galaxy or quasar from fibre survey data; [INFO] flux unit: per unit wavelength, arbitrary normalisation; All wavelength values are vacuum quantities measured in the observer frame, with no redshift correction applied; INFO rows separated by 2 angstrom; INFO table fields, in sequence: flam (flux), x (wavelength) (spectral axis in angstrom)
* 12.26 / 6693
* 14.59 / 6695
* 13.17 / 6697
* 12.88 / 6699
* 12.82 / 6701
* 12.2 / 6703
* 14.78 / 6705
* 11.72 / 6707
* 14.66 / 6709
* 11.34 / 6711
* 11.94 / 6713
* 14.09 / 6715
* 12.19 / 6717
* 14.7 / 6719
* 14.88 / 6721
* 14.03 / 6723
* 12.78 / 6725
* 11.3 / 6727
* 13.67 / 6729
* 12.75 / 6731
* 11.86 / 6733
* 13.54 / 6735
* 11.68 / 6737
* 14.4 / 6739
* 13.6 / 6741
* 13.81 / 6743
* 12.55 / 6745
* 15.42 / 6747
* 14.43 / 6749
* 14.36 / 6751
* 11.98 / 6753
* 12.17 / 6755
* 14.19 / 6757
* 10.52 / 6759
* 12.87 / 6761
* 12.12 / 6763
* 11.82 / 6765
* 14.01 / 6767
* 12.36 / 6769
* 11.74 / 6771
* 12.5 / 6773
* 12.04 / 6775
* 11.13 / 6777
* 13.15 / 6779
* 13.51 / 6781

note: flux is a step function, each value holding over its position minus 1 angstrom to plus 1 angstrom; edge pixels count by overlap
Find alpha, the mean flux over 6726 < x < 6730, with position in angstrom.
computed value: 12.5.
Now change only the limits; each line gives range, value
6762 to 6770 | 12.6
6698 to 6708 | 12.9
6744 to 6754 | 13.7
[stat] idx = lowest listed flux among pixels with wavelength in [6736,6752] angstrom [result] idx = 11.68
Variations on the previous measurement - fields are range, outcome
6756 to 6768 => 10.52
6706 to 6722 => 11.34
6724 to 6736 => 11.3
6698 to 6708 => 11.72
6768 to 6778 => 11.13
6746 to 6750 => 14.43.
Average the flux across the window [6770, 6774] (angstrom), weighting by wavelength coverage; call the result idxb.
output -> 12.1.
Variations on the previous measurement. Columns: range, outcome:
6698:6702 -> 12.9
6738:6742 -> 14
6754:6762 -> 12.4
